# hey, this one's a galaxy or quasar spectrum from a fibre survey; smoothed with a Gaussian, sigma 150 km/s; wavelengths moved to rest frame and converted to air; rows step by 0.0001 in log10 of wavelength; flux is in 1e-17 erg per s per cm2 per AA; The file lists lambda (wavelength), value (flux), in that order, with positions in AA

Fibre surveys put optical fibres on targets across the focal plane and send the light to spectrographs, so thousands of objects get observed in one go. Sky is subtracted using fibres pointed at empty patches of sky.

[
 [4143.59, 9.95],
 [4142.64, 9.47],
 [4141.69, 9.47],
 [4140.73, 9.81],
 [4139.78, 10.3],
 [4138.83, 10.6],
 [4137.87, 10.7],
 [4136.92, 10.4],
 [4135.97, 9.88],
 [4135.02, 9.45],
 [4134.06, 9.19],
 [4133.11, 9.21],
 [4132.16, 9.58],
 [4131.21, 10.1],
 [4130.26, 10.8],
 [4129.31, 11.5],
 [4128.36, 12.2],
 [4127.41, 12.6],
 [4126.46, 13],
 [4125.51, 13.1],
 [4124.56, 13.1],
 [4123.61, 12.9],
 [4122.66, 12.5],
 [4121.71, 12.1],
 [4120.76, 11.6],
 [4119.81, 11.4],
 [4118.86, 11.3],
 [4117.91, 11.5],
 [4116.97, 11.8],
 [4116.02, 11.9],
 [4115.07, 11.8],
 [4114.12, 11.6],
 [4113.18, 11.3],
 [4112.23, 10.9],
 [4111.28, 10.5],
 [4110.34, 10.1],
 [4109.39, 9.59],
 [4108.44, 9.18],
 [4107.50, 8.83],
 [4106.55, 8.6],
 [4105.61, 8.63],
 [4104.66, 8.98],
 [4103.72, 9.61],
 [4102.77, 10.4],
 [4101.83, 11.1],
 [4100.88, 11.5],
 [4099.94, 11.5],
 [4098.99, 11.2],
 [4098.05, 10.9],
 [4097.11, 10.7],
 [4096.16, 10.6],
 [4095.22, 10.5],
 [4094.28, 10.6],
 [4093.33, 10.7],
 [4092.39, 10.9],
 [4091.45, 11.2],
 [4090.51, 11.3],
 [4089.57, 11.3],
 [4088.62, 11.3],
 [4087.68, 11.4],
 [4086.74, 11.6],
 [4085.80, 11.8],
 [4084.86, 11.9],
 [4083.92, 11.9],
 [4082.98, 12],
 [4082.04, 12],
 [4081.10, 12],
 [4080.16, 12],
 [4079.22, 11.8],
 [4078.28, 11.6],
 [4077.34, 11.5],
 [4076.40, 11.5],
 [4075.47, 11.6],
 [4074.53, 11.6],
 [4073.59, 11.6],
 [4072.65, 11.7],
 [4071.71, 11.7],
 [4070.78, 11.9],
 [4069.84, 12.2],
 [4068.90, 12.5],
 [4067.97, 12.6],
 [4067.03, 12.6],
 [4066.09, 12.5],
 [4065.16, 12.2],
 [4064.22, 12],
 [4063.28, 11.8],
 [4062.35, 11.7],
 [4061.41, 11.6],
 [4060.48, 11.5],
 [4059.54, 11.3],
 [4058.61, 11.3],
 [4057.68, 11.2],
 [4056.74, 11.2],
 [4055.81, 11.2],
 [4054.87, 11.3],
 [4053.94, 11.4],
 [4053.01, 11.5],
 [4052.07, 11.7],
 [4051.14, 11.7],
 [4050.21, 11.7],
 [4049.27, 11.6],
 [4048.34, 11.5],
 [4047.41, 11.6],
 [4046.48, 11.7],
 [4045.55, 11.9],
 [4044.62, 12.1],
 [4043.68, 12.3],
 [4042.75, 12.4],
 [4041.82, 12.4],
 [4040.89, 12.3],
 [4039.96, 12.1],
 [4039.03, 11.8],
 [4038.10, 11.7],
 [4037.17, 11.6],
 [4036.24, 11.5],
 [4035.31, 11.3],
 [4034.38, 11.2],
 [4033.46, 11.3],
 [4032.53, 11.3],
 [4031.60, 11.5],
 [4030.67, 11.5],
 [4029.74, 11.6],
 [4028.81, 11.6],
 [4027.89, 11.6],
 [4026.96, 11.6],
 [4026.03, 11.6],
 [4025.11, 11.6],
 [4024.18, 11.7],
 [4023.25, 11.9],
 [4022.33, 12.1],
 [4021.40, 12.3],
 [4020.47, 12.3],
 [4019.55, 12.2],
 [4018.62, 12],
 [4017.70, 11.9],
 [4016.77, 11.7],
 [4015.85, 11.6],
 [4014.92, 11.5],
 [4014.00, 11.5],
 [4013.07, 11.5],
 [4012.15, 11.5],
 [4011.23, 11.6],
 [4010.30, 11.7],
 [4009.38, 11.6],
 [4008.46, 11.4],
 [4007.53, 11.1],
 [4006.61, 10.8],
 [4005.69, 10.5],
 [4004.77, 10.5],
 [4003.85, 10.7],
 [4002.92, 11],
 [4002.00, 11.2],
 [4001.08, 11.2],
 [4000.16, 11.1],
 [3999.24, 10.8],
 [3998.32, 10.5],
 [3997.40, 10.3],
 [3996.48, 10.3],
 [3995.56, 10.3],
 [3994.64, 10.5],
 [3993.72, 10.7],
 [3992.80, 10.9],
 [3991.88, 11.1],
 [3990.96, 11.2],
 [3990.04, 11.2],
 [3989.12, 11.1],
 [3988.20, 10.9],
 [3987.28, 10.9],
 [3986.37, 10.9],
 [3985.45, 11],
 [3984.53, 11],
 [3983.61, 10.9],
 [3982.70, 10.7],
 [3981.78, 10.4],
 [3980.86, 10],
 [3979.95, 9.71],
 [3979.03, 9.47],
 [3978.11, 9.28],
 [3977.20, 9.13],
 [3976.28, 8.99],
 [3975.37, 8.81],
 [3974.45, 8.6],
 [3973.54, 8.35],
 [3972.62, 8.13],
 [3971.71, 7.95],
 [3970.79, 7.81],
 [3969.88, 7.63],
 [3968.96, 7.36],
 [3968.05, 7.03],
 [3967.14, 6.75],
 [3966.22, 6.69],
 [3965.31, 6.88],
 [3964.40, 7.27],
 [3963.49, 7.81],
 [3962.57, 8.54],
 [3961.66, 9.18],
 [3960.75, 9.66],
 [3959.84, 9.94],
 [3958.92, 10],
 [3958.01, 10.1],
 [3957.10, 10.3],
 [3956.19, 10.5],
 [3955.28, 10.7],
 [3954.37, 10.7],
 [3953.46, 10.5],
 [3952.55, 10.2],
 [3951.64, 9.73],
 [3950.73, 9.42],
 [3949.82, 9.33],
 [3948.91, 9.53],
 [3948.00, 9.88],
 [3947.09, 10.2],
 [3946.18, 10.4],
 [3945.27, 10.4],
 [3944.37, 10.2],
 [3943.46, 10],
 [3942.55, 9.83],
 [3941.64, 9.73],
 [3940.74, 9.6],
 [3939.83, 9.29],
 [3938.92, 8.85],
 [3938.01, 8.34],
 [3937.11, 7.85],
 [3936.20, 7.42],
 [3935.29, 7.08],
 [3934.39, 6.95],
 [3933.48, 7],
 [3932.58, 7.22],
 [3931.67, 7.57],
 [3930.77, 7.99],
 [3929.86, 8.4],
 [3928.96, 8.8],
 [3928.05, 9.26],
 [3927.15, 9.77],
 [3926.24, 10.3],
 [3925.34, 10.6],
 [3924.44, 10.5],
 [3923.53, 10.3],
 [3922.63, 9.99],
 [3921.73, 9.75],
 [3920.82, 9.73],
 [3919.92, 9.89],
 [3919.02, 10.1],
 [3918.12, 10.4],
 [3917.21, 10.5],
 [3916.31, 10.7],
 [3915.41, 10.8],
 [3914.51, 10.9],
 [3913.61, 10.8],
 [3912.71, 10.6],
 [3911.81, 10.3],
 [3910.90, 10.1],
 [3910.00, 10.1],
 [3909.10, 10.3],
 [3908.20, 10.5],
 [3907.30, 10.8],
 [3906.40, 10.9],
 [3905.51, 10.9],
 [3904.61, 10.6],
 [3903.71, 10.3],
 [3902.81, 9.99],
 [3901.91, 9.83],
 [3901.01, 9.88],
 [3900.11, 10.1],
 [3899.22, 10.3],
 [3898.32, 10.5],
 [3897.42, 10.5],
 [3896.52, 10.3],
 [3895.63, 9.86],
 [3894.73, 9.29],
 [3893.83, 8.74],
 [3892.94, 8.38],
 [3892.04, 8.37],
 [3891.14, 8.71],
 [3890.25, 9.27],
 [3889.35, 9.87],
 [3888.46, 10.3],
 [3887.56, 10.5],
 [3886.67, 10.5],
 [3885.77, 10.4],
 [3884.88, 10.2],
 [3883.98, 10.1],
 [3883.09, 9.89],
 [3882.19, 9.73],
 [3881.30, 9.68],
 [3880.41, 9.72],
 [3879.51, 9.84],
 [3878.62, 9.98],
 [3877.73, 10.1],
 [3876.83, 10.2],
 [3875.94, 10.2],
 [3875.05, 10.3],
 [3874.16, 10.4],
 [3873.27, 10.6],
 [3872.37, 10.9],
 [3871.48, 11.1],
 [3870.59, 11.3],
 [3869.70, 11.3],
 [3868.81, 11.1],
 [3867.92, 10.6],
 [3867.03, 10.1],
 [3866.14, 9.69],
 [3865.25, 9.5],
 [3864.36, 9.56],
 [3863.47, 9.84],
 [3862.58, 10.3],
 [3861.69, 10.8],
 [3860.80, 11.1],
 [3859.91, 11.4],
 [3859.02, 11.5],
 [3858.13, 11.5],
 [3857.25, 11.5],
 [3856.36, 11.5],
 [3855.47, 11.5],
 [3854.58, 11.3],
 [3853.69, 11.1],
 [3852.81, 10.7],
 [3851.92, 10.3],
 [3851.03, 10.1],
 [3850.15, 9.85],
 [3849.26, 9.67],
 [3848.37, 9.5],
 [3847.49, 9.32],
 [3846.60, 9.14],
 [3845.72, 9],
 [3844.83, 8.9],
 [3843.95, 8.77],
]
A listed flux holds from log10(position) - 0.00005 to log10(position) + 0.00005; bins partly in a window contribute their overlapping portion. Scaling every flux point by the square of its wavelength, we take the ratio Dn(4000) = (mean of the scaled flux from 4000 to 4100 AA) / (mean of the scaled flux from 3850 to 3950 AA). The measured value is 1.25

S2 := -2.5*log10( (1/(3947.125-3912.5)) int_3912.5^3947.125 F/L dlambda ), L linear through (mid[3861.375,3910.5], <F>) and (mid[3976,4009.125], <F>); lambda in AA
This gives 0.10 mag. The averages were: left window 10.1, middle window 9.42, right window 10.6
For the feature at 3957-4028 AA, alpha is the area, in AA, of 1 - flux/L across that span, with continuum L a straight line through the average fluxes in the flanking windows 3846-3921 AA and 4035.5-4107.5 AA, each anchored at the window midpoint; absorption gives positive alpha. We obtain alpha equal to 4.32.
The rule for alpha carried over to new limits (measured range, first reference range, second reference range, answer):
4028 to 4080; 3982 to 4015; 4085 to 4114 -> -4.67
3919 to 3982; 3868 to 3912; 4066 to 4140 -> 8.27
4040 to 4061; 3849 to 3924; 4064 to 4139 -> -1.31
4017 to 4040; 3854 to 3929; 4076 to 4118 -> -2.09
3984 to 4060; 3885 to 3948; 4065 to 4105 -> -4.36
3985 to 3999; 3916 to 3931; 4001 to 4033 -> 0.35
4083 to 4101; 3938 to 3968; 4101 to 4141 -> -1.10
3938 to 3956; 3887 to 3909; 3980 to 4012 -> 0.91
